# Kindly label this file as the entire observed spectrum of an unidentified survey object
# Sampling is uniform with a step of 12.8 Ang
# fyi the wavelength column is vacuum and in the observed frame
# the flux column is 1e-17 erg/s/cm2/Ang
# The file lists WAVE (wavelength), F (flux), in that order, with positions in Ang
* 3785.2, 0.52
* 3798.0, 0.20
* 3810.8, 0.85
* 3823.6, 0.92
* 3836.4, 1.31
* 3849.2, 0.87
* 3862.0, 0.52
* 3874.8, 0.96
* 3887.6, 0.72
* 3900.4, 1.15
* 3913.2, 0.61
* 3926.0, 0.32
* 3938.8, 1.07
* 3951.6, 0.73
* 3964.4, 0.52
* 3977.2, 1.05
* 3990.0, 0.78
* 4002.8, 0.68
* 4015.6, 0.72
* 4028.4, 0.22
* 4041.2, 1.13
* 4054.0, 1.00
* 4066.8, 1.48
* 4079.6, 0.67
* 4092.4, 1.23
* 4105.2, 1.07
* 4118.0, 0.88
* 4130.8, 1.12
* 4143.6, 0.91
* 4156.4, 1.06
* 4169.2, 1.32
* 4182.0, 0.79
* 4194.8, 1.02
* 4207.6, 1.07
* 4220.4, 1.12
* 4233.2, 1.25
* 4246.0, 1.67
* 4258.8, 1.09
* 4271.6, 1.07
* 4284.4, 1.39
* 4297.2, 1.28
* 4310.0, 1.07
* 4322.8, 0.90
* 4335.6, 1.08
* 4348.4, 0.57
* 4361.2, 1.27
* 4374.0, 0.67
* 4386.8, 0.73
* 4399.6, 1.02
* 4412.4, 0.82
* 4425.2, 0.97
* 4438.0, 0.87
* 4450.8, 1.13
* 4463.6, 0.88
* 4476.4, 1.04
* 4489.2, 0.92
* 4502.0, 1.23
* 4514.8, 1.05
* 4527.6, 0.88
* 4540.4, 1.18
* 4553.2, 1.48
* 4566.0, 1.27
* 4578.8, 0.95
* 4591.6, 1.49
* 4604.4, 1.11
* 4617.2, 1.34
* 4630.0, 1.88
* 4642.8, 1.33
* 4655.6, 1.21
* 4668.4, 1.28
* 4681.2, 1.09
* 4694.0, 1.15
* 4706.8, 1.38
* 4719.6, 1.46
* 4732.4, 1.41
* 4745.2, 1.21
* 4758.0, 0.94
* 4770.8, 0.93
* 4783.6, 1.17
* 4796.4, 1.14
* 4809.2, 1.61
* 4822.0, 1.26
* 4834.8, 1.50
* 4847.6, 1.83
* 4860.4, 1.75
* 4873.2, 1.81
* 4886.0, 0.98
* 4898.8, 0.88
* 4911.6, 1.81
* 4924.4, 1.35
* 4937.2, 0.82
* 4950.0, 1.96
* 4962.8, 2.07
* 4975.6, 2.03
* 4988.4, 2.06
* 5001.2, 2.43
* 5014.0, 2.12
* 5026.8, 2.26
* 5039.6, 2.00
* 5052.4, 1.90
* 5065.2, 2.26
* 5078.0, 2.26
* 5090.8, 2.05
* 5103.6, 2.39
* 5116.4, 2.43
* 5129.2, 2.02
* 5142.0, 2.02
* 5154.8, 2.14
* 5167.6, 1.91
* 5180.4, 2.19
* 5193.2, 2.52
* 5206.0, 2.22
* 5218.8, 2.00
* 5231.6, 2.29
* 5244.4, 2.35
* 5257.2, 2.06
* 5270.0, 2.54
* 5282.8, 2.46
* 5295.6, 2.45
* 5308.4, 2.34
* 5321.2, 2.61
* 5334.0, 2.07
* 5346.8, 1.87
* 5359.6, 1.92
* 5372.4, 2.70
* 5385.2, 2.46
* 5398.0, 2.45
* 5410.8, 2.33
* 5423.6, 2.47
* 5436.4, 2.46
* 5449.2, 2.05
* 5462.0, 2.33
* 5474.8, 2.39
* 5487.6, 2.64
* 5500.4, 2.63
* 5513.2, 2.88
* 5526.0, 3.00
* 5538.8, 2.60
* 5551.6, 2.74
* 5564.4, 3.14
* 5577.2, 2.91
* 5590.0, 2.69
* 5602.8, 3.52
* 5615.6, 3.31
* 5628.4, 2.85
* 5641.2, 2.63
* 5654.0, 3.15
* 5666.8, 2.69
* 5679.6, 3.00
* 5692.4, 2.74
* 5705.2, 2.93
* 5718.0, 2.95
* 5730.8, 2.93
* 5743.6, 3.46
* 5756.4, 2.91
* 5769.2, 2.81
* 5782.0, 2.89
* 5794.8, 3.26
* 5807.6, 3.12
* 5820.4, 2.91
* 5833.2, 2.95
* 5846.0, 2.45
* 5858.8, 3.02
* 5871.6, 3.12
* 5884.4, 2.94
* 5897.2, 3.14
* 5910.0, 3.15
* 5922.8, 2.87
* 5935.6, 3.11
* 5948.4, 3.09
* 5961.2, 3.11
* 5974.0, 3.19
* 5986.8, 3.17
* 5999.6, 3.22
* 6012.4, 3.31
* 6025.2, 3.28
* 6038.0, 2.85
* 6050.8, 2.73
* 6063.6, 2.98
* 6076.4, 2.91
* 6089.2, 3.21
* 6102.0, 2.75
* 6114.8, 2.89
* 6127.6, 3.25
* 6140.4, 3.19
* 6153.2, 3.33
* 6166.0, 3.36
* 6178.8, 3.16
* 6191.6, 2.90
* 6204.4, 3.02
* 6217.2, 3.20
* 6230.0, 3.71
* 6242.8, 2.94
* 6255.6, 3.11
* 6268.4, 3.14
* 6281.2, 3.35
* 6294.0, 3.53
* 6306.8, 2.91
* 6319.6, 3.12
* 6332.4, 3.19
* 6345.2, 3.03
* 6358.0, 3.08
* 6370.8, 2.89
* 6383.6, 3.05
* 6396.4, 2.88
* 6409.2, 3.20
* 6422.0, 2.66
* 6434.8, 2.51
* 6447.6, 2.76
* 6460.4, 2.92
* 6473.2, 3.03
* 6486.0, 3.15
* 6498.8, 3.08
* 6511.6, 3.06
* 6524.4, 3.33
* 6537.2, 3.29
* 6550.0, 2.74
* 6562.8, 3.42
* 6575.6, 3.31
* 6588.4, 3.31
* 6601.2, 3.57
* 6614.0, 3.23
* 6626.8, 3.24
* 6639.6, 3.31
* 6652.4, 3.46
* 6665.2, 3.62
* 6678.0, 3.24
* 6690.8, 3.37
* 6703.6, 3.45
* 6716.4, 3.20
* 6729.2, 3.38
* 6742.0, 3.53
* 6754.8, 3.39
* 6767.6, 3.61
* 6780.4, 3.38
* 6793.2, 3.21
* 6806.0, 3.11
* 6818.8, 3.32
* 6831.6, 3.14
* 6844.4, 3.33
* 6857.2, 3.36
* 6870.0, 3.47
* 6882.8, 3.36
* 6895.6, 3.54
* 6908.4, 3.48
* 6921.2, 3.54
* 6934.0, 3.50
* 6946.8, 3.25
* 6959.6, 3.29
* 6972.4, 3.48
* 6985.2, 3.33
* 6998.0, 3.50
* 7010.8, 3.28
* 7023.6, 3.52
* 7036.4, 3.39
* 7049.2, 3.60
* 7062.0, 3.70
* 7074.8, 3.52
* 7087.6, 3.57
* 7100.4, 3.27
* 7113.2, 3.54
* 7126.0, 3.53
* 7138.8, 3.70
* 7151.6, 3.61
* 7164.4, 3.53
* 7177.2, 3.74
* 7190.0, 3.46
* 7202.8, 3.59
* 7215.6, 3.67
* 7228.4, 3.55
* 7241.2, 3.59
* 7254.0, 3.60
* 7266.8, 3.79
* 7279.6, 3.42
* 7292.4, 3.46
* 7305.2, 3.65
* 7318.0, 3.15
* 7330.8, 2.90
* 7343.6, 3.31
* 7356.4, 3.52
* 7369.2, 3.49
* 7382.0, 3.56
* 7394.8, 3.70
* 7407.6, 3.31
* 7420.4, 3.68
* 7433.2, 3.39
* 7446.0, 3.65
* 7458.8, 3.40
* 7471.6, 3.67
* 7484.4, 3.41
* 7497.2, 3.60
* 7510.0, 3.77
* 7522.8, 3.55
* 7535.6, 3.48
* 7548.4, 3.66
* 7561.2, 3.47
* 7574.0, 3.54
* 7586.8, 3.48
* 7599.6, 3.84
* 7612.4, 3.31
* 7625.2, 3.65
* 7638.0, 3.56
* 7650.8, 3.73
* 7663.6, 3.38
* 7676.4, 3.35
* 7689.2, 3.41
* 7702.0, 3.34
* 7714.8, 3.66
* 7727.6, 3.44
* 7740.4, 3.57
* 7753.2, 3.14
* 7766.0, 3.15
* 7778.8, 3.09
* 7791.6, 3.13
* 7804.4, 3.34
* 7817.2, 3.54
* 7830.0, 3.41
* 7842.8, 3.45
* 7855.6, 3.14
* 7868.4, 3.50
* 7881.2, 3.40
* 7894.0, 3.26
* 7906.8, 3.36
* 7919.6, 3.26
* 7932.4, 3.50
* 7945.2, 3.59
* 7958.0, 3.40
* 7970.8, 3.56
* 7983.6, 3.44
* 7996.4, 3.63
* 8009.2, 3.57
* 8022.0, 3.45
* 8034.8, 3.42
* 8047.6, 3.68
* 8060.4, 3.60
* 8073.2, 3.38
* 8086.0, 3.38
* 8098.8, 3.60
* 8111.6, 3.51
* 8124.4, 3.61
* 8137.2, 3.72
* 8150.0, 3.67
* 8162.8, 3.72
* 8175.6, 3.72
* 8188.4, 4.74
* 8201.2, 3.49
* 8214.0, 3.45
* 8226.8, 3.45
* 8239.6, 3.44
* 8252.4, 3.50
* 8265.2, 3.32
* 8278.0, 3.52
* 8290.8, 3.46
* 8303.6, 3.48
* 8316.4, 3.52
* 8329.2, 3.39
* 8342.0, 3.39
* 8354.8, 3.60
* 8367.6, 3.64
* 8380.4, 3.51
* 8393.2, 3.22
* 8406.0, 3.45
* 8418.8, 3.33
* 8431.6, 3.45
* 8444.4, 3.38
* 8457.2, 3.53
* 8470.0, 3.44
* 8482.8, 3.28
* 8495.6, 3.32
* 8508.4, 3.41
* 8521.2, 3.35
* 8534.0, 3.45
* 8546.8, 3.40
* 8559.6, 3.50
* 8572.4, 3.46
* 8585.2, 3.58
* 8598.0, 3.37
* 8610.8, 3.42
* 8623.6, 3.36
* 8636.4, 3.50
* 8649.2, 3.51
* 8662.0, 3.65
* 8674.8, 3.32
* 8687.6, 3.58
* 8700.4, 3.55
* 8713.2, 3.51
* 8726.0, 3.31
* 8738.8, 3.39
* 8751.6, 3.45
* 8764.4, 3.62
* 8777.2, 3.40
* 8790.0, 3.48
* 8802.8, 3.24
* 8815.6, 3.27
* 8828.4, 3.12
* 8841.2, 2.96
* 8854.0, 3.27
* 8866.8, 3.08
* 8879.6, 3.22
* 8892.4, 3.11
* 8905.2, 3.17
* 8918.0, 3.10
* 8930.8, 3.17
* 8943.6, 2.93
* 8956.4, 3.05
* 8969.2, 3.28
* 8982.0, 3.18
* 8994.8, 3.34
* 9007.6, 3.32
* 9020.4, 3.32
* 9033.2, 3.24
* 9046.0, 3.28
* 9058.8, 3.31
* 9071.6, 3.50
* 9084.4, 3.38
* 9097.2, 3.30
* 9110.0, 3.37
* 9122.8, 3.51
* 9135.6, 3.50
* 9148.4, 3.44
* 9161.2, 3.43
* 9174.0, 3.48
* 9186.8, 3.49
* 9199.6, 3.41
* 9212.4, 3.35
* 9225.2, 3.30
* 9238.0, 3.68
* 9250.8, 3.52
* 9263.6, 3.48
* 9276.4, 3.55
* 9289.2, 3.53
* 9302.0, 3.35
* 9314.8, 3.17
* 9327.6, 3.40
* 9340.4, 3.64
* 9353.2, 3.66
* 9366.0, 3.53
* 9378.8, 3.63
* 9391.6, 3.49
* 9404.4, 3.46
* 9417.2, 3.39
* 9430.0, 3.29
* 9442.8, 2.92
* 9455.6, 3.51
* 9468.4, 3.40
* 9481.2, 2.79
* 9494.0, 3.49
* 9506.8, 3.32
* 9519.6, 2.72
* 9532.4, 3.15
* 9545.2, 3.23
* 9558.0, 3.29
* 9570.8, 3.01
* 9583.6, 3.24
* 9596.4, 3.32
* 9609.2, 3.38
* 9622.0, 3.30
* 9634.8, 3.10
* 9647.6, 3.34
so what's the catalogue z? 0.243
